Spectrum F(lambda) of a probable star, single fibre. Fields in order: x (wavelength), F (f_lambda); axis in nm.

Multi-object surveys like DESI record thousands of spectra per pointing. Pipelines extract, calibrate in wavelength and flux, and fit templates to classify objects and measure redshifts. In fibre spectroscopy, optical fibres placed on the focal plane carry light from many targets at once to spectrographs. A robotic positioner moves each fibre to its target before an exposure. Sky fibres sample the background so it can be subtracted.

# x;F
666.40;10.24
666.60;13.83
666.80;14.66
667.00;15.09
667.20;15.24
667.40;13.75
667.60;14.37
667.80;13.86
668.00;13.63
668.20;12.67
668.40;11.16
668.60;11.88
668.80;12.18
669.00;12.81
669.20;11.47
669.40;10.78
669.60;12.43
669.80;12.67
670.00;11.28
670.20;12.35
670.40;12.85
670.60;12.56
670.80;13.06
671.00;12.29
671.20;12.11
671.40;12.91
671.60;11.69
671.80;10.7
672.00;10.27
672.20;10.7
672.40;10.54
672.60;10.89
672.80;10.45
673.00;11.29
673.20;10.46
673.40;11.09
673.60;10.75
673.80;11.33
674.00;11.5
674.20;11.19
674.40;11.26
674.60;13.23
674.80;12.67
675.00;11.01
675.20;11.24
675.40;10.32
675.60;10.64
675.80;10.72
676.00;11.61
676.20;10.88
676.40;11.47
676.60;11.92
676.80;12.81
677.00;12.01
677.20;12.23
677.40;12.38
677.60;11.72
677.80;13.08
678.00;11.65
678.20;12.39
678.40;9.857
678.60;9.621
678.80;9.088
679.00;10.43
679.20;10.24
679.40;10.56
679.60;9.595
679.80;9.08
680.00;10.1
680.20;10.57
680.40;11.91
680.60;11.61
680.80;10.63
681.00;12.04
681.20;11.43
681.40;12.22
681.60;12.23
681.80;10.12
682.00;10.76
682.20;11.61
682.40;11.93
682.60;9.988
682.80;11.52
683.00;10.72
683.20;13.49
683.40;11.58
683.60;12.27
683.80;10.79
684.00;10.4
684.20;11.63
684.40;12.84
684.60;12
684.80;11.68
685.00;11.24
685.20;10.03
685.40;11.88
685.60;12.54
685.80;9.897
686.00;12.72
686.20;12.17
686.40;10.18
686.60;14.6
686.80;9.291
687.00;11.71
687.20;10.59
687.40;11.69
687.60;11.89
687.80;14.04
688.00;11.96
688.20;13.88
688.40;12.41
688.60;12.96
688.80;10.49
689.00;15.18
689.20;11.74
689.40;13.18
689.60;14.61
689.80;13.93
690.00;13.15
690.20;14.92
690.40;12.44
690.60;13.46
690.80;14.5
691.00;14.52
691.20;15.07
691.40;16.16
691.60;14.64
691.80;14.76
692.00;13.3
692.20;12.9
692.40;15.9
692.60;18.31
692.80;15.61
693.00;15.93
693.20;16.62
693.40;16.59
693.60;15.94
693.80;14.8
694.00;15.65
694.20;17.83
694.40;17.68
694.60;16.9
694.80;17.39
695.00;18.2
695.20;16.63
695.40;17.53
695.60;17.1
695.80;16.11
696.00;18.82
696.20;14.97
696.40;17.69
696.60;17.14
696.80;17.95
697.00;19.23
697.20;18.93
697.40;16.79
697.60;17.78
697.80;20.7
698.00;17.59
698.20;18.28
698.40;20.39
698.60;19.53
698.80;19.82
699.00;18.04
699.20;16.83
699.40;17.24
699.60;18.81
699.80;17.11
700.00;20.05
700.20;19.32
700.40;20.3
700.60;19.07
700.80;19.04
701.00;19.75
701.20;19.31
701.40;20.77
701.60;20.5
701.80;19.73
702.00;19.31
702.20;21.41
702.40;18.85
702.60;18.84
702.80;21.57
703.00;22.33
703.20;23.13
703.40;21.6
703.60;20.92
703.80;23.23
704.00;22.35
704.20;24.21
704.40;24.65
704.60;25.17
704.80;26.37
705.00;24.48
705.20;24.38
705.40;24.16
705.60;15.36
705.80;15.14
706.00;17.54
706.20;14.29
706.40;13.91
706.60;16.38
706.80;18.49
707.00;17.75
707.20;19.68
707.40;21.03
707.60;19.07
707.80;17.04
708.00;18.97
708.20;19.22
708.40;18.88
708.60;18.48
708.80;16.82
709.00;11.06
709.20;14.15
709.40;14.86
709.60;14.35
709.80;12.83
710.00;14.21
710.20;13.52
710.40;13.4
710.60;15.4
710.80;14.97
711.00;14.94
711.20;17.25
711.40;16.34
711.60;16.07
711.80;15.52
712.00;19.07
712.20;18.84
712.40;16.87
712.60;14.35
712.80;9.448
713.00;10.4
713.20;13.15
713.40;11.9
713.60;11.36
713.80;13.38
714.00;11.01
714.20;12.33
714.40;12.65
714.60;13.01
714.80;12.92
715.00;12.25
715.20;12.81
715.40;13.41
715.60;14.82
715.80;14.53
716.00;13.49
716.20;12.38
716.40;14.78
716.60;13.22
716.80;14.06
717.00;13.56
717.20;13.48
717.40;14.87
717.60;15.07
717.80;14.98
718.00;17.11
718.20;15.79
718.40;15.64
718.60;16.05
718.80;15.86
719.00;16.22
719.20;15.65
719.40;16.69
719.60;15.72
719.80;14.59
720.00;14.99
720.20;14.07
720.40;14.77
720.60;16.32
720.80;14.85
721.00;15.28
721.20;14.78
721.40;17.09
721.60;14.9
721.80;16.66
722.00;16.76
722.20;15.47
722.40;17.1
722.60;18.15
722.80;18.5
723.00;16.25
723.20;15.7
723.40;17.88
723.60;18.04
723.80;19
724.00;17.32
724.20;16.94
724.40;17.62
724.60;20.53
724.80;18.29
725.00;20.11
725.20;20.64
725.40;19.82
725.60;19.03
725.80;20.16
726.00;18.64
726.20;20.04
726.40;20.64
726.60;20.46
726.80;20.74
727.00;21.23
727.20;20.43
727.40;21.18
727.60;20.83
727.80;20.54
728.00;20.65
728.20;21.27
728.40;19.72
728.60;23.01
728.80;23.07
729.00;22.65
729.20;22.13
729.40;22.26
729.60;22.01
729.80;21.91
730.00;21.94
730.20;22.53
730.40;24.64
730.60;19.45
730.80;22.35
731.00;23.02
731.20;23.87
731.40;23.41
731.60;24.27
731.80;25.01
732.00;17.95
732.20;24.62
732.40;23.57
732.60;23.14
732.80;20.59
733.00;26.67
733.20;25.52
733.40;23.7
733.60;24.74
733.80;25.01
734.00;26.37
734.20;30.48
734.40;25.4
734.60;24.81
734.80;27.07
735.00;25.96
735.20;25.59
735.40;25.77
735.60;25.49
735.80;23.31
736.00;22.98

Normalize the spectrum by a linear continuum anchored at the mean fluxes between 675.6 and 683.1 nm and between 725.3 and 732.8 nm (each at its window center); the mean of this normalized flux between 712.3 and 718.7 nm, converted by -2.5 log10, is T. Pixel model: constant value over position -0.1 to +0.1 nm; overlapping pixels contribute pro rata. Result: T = 0.35 mag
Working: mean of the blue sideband 11.1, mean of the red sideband 21.7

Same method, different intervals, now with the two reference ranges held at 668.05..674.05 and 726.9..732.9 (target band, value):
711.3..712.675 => 0.13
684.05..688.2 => 0.21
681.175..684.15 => 0.20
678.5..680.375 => 0.30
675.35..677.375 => 0.10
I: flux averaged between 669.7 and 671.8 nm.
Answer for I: 12.3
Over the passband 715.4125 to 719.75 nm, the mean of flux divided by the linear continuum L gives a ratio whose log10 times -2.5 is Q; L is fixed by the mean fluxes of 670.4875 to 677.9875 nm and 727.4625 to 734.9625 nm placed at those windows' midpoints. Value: 0.344 mag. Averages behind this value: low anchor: 11.5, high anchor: 23.3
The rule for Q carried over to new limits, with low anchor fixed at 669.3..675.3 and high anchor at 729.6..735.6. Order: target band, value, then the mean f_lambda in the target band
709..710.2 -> 0.37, 13.8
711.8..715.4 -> 0.45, 13.3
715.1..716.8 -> 0.45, 13.7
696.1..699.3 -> -0.08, 18.2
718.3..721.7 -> 0.35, 15.5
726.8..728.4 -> 0.11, 20.8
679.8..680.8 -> 0.22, 10.8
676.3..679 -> 0.10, 11.5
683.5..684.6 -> 0.20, 11.6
